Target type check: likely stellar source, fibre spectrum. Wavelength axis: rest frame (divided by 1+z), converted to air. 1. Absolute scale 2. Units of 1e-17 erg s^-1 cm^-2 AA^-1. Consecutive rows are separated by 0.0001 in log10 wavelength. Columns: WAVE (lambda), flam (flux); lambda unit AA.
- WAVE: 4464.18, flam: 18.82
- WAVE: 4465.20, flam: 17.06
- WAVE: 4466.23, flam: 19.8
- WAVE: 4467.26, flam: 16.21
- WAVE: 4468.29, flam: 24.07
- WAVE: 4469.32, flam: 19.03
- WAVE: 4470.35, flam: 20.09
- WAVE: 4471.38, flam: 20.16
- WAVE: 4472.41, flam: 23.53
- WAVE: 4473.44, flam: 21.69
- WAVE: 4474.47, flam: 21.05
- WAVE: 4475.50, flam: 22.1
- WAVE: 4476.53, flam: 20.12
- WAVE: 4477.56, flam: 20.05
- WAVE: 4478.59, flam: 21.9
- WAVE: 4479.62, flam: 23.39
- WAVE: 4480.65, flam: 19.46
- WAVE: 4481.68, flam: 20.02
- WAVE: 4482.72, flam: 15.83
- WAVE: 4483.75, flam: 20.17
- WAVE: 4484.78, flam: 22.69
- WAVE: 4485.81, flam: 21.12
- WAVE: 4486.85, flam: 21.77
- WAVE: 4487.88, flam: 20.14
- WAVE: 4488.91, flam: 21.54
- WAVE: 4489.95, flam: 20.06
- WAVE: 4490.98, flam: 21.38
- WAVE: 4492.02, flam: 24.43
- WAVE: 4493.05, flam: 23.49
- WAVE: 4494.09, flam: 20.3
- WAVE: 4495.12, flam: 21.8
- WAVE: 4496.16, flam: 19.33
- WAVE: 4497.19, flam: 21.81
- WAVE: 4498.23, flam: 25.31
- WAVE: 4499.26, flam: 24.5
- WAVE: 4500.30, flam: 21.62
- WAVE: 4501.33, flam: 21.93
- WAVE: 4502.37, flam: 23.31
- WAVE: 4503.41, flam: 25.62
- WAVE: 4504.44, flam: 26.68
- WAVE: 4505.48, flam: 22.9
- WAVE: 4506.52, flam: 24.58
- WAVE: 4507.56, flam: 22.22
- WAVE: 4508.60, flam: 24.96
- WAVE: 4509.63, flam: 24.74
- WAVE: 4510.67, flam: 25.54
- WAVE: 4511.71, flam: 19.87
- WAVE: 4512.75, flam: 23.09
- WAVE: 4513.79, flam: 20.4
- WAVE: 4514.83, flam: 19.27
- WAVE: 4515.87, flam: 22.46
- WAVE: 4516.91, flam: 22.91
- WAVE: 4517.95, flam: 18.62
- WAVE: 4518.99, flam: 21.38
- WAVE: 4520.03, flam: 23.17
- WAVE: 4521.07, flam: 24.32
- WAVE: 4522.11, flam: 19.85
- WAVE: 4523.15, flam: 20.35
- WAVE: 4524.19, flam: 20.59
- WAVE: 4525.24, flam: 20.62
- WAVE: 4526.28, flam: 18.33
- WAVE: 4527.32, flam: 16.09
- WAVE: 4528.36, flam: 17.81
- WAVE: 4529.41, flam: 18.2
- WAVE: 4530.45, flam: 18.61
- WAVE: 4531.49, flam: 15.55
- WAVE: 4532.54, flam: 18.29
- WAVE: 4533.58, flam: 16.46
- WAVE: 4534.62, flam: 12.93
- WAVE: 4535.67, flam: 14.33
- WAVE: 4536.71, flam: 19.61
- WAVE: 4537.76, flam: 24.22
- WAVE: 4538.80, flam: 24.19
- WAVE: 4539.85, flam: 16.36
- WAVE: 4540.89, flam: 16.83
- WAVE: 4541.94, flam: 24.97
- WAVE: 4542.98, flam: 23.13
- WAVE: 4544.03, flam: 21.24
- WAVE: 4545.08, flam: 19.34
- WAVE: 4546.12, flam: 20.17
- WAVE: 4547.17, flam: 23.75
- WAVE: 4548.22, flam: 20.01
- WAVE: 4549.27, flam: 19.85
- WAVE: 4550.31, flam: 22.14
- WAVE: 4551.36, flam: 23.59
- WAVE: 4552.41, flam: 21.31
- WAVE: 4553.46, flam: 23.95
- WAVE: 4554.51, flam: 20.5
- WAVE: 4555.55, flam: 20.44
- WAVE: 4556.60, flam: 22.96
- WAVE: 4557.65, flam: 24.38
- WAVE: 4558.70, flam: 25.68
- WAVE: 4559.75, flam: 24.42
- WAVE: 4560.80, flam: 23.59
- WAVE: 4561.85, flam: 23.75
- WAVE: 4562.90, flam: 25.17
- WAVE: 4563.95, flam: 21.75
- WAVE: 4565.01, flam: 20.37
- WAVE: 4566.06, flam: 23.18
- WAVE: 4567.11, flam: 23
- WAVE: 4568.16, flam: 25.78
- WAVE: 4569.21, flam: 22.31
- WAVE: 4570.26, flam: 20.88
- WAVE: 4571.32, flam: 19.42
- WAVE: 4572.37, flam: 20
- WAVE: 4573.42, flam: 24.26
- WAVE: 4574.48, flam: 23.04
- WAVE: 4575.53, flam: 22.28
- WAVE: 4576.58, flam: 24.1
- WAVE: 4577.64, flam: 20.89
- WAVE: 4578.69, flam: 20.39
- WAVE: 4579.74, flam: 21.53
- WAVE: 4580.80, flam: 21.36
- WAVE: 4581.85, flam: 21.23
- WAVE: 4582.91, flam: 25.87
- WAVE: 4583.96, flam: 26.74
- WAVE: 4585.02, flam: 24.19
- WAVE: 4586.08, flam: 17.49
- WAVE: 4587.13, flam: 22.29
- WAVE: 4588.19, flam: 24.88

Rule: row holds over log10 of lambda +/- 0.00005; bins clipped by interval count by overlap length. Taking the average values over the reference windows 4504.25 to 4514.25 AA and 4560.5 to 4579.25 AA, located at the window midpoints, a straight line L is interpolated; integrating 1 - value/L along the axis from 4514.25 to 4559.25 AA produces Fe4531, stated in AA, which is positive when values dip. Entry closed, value 4.9 AA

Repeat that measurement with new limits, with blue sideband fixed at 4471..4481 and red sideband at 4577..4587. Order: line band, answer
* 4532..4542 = 1.5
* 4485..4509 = -1.2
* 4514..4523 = 0.1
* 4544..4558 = 0.2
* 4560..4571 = -0.4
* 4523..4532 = 1.4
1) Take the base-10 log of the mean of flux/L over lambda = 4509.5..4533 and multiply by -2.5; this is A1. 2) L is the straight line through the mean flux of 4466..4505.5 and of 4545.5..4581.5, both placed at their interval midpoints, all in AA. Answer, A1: 0.079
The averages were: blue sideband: 21.5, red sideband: 22.3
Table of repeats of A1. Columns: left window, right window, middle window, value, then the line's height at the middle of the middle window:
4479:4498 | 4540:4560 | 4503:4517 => -0.09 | 21.4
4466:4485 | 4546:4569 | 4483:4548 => 0.02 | 21.6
